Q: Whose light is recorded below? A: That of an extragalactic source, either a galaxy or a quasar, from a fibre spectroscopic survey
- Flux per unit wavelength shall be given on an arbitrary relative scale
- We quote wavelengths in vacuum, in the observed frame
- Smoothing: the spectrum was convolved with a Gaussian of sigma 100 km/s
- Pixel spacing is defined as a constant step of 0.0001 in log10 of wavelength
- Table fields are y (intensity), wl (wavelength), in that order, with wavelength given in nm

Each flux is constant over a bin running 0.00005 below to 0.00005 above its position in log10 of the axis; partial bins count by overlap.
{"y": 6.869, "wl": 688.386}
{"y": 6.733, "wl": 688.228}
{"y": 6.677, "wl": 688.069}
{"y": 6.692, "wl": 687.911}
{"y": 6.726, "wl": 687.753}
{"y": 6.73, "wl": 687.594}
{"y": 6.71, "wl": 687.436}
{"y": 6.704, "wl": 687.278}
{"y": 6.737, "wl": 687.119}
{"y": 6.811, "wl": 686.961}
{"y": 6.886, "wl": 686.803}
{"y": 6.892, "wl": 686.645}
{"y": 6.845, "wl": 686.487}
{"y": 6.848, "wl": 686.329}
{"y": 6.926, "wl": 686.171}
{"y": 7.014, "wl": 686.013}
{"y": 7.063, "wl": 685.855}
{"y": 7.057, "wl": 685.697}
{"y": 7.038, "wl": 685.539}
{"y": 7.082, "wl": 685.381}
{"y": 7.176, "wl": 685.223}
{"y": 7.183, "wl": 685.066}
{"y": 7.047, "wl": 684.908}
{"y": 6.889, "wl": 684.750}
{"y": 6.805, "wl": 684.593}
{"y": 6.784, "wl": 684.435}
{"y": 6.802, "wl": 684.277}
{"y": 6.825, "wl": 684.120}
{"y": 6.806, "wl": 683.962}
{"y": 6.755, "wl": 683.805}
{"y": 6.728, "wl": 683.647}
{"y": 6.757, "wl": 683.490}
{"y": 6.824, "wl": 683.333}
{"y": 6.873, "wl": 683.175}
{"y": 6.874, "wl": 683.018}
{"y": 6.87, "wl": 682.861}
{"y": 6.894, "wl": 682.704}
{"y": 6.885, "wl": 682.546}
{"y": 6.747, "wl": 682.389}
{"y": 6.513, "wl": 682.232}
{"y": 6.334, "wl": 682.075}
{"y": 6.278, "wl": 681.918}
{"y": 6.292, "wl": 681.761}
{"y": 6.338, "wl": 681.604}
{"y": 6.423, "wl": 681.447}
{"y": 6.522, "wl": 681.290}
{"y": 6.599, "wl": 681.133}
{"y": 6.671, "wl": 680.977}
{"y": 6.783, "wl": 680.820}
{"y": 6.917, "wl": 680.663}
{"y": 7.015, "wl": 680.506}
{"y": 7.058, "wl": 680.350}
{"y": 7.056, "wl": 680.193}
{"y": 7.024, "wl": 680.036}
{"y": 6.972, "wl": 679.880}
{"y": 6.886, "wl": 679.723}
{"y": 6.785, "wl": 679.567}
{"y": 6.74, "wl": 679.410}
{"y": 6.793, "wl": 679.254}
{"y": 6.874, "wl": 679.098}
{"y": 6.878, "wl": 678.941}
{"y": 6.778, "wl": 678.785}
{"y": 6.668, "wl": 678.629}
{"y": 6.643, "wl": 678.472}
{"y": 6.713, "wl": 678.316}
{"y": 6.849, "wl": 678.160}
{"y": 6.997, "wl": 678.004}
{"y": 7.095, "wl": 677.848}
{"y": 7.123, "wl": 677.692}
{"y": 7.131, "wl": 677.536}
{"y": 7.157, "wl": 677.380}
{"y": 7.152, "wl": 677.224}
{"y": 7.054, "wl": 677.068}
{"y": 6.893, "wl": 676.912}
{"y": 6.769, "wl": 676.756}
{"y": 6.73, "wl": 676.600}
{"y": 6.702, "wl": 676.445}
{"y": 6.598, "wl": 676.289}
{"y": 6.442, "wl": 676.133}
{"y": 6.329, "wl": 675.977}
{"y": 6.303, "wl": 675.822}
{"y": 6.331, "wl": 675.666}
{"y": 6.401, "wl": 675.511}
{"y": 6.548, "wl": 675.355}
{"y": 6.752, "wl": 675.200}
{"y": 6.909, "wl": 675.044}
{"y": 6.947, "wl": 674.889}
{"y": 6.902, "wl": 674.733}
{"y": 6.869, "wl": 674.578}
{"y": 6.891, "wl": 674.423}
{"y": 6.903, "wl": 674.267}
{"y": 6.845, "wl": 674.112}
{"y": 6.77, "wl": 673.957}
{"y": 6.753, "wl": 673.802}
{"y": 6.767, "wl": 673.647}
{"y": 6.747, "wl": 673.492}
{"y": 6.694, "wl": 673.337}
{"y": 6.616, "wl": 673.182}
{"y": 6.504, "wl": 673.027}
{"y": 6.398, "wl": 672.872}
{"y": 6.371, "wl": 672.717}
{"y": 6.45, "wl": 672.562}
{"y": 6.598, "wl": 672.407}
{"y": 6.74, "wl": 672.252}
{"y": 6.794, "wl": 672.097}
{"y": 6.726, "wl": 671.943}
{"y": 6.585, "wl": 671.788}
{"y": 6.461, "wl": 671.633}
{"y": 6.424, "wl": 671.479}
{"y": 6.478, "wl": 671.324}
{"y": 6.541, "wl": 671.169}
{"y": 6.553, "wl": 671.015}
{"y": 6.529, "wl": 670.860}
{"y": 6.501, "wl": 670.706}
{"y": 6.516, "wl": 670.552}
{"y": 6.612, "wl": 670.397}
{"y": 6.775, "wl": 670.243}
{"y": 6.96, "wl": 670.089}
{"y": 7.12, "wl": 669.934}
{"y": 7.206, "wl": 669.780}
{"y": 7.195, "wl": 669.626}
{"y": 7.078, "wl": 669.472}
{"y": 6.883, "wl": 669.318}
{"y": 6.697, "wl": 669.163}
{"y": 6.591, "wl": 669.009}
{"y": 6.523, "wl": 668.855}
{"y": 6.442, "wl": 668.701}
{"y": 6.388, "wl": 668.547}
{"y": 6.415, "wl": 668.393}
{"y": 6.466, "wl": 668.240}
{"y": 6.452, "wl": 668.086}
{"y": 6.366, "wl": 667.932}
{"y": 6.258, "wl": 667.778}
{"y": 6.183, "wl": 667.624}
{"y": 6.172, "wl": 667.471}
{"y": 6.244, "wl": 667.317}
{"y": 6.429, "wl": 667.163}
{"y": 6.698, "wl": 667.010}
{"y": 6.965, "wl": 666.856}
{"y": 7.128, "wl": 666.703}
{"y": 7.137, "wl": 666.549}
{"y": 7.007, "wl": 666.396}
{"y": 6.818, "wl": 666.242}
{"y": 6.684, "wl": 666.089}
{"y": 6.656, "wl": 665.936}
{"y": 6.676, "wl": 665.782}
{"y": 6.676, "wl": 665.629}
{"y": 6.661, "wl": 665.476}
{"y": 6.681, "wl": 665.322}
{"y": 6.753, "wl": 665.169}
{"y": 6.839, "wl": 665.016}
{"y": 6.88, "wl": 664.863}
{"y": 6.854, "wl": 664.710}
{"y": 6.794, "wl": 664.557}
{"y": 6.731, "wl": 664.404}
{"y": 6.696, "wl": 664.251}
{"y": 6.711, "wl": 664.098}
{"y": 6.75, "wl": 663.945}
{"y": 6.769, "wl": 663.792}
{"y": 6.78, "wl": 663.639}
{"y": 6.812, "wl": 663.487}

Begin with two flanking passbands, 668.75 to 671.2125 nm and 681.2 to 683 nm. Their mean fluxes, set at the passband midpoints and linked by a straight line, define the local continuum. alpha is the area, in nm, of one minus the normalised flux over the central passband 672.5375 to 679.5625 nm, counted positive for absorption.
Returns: -0.093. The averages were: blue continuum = 6.77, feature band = 6.75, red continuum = 6.56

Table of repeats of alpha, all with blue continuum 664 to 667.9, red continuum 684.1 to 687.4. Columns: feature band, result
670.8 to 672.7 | 0.054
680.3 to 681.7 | 0.036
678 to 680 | 0.009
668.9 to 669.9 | -0.031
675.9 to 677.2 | 0.020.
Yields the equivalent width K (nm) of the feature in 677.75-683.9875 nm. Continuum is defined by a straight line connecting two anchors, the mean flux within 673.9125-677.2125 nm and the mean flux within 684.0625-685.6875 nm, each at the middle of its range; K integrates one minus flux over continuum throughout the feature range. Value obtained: 0.088 nm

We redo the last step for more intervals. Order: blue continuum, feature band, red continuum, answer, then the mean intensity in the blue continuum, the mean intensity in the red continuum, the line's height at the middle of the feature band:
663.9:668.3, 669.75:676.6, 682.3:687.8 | 0.09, 6.67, 6.87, 6.74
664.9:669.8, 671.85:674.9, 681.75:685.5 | 0.00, 6.66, 6.8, 6.72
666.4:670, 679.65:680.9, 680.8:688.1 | -0.04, 6.66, 6.78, 6.75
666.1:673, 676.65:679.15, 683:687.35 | -0.06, 6.63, 6.89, 6.77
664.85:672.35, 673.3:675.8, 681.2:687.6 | -0.01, 6.66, 6.79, 6.71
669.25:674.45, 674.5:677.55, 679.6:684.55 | -0.01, 6.7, 6.75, 6.72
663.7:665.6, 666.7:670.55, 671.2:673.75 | 0.02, 6.76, 6.58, 6.67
